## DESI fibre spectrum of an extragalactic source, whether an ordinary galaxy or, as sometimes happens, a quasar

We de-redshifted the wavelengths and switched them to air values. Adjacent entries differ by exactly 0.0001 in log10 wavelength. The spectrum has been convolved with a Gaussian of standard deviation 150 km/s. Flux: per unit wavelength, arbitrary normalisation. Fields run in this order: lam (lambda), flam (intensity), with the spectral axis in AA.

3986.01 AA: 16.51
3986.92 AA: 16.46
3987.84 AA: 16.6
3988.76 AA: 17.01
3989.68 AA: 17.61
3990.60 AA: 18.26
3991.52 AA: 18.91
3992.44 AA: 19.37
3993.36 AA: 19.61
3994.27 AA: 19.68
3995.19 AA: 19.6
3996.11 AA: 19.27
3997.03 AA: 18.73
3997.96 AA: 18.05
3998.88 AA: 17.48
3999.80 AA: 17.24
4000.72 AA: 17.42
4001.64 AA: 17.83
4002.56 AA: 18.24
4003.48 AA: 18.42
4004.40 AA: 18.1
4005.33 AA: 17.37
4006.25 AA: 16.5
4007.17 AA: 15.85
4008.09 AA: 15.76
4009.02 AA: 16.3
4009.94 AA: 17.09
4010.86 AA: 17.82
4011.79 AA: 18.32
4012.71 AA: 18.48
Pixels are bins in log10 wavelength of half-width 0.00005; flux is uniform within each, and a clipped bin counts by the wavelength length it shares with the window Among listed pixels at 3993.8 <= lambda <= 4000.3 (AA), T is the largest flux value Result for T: 19.68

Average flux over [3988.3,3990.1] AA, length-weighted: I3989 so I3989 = 17.3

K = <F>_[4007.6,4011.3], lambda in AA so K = 16.7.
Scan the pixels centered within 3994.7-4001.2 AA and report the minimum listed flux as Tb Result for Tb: 17.24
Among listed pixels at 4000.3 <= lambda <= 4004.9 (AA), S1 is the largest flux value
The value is 18.42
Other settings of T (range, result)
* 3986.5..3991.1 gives 18.26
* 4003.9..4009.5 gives 18.1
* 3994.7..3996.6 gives 19.6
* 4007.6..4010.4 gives 17.09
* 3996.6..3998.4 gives 18.73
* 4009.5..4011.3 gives 17.82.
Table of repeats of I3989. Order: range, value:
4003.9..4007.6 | 17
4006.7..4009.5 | 16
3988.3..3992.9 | 18.2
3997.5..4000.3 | 17.6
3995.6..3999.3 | 18.4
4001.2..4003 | 18.1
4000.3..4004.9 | 18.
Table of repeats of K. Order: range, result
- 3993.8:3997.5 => 19.3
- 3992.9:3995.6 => 19.7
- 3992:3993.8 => 19.5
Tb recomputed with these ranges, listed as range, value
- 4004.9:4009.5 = 15.76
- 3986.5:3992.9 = 16.46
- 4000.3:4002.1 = 17.42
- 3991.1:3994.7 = 18.91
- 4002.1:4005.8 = 17.37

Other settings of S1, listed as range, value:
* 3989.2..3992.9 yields 19.37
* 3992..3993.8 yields 19.61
